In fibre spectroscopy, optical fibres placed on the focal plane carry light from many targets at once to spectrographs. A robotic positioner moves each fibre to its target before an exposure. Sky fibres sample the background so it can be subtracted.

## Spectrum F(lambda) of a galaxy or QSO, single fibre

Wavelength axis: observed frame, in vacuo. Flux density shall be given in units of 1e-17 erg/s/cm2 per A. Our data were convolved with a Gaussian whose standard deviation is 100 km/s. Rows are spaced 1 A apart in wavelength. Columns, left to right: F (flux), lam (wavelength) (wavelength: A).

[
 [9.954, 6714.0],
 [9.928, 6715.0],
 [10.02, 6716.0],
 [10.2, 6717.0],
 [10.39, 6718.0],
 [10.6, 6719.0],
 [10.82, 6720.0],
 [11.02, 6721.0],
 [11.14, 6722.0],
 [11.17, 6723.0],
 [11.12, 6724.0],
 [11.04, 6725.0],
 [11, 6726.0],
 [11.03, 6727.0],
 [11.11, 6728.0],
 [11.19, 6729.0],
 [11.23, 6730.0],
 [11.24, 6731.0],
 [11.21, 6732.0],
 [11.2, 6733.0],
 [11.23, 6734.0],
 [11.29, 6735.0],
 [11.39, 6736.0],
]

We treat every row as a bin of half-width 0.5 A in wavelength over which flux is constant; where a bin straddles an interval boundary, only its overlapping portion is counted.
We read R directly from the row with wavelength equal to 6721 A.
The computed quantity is 11.02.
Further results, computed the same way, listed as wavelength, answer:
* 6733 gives 11.2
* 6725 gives 11.04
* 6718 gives 10.39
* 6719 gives 10.6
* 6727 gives 11.03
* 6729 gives 11.19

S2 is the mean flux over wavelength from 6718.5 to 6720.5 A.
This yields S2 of 10.7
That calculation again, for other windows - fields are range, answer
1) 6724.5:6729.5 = 11.1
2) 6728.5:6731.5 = 11.2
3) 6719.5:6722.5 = 11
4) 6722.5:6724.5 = 11.1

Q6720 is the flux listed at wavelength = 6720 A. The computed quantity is 10.82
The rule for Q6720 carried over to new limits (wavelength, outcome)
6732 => 11.21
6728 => 11.11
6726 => 11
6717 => 10.2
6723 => 11.17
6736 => 11.39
